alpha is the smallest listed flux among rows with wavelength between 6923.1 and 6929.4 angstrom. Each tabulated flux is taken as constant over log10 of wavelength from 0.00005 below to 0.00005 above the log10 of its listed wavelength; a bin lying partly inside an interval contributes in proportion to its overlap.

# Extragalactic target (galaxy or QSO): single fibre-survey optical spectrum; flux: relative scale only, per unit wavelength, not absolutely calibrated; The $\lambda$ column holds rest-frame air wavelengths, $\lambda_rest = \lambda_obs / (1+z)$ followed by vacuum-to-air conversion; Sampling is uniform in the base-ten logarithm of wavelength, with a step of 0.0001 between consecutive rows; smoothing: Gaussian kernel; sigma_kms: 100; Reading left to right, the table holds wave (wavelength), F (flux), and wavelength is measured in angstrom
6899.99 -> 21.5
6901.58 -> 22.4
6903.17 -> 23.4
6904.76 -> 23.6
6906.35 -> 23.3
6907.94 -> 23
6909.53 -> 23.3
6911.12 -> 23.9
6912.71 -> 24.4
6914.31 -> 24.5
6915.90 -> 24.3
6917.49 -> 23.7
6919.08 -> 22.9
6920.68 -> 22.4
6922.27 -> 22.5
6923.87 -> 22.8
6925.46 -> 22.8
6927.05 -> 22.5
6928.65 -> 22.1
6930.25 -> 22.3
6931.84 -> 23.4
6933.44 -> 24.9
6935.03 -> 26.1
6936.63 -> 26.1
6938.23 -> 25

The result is 22.1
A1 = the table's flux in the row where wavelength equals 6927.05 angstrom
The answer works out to 22.5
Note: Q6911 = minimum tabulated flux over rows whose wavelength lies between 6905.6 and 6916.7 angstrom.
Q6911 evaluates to 23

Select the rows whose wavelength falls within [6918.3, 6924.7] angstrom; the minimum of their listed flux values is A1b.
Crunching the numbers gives 22.4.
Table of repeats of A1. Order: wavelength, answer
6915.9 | 24.3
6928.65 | 22.1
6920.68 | 22.4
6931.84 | 23.4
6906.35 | 23.3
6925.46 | 22.8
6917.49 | 23.7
